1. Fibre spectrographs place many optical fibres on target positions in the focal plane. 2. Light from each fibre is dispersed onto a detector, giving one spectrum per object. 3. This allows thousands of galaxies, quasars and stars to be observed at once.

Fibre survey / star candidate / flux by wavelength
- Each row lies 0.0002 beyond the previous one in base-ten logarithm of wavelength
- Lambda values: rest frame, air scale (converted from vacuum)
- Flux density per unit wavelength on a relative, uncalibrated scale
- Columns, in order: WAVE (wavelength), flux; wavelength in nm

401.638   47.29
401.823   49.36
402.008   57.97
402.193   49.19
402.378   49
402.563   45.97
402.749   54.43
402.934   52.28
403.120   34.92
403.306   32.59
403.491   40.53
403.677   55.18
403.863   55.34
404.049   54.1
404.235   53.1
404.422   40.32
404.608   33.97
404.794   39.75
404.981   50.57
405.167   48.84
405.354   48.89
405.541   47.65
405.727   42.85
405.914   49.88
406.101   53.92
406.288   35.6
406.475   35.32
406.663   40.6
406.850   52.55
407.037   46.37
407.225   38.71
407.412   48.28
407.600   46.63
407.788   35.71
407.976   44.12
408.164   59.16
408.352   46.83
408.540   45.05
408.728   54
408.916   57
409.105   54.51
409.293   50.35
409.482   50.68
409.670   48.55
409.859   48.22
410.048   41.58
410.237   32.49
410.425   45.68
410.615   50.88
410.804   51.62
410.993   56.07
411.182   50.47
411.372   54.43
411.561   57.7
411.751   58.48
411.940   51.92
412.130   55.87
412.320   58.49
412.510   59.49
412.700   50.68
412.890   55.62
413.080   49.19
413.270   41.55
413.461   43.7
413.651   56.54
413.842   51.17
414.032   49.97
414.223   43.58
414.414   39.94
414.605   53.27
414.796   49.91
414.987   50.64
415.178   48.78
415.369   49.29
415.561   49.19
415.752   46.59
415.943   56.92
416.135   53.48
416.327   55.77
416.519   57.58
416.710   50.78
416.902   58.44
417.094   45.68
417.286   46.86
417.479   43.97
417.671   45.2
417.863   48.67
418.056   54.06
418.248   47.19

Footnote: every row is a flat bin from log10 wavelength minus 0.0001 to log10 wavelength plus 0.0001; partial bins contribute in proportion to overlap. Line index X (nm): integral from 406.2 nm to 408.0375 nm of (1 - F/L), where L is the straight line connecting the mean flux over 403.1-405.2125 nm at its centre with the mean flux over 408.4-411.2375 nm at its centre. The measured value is 0.19 nm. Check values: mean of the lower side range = 45.2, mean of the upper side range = 49.1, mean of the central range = 42.4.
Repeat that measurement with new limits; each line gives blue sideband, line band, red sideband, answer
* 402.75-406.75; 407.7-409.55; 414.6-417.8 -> -0.10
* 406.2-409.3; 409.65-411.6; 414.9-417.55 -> -0.03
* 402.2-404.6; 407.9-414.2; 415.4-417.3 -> -0.11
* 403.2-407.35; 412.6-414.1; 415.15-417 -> 0.03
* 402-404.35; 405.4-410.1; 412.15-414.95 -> 0.21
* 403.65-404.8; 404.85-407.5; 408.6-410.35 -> 0.12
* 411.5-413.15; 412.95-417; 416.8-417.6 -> 0.09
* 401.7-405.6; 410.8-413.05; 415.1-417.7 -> -0.25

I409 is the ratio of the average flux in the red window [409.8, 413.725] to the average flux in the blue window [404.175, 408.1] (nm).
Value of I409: 1.1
